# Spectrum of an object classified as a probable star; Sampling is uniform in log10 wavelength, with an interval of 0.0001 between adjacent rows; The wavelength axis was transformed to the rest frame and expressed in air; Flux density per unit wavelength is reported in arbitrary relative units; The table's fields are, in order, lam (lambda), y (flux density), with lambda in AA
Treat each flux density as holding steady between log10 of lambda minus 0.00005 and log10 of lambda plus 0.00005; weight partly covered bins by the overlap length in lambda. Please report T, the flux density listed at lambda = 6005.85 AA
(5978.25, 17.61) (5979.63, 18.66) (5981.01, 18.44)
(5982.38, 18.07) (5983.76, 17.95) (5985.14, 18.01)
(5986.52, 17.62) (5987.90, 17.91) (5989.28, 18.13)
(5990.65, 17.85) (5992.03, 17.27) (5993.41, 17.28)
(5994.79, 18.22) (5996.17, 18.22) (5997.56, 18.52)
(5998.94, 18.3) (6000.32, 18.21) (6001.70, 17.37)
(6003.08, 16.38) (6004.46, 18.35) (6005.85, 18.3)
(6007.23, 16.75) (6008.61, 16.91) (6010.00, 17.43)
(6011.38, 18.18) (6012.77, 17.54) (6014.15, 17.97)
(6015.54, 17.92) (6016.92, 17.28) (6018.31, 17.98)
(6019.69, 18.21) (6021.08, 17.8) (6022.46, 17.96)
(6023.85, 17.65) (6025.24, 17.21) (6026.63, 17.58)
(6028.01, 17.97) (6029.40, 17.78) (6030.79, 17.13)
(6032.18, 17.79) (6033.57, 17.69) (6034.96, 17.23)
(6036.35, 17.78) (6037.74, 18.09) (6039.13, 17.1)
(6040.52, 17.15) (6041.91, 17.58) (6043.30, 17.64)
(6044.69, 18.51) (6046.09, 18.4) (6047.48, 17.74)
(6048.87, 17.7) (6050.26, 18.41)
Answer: 18.3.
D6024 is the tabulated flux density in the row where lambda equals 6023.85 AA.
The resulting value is 17.65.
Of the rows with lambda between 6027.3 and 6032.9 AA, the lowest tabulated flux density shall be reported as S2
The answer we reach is 17.13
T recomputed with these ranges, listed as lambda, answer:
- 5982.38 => 18.07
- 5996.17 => 18.22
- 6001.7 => 17.37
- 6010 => 17.43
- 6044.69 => 18.51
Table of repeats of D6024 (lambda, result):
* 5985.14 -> 18.01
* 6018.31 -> 17.98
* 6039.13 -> 17.1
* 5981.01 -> 18.44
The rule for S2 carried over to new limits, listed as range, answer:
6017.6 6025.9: 17.21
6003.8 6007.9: 16.75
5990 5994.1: 17.27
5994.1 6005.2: 16.38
